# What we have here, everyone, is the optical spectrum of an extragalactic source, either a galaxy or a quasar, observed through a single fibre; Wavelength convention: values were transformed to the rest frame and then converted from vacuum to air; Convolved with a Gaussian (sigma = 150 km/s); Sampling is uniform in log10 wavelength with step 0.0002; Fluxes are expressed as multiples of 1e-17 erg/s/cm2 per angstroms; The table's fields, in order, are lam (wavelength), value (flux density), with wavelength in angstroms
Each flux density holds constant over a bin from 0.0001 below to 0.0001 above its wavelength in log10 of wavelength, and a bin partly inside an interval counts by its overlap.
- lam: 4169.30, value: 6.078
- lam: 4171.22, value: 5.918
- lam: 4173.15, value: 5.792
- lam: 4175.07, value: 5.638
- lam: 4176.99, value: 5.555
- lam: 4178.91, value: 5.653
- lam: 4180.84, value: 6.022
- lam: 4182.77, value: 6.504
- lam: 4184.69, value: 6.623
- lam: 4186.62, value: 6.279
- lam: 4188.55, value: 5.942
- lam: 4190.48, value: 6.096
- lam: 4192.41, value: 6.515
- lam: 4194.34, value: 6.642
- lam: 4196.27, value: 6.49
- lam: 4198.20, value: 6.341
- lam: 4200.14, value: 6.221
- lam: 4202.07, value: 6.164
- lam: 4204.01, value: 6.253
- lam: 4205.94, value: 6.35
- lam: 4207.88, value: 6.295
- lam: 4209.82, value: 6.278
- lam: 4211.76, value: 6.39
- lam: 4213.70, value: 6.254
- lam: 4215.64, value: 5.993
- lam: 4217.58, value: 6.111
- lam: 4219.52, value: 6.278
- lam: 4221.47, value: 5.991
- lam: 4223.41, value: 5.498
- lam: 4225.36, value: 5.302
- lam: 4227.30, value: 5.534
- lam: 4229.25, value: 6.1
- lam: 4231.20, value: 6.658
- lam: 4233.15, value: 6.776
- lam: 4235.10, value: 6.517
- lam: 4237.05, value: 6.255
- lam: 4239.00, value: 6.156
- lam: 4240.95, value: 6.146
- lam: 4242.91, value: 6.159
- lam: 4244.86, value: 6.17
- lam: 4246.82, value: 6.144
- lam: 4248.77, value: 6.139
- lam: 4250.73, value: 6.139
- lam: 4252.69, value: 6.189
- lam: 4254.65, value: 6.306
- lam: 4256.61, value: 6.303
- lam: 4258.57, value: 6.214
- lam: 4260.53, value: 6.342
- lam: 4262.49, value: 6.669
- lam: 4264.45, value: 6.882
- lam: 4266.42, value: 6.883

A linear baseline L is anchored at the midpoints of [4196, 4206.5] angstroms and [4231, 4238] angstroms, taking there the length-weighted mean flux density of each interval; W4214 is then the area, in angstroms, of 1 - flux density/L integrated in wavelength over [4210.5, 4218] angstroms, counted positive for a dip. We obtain 0.2 angstroms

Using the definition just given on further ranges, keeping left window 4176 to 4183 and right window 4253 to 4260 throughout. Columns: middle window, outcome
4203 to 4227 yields -0.1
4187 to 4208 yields -1.2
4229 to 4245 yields -0.5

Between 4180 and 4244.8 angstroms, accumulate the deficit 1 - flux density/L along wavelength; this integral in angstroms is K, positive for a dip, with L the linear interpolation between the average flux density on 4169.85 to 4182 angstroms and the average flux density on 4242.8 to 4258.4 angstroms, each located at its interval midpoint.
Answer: -2.54 angstroms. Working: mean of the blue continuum 5.78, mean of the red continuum 6.2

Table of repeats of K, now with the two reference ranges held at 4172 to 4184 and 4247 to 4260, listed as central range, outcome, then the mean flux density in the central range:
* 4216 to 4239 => 0.0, 6.09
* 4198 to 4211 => -0.6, 6.27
